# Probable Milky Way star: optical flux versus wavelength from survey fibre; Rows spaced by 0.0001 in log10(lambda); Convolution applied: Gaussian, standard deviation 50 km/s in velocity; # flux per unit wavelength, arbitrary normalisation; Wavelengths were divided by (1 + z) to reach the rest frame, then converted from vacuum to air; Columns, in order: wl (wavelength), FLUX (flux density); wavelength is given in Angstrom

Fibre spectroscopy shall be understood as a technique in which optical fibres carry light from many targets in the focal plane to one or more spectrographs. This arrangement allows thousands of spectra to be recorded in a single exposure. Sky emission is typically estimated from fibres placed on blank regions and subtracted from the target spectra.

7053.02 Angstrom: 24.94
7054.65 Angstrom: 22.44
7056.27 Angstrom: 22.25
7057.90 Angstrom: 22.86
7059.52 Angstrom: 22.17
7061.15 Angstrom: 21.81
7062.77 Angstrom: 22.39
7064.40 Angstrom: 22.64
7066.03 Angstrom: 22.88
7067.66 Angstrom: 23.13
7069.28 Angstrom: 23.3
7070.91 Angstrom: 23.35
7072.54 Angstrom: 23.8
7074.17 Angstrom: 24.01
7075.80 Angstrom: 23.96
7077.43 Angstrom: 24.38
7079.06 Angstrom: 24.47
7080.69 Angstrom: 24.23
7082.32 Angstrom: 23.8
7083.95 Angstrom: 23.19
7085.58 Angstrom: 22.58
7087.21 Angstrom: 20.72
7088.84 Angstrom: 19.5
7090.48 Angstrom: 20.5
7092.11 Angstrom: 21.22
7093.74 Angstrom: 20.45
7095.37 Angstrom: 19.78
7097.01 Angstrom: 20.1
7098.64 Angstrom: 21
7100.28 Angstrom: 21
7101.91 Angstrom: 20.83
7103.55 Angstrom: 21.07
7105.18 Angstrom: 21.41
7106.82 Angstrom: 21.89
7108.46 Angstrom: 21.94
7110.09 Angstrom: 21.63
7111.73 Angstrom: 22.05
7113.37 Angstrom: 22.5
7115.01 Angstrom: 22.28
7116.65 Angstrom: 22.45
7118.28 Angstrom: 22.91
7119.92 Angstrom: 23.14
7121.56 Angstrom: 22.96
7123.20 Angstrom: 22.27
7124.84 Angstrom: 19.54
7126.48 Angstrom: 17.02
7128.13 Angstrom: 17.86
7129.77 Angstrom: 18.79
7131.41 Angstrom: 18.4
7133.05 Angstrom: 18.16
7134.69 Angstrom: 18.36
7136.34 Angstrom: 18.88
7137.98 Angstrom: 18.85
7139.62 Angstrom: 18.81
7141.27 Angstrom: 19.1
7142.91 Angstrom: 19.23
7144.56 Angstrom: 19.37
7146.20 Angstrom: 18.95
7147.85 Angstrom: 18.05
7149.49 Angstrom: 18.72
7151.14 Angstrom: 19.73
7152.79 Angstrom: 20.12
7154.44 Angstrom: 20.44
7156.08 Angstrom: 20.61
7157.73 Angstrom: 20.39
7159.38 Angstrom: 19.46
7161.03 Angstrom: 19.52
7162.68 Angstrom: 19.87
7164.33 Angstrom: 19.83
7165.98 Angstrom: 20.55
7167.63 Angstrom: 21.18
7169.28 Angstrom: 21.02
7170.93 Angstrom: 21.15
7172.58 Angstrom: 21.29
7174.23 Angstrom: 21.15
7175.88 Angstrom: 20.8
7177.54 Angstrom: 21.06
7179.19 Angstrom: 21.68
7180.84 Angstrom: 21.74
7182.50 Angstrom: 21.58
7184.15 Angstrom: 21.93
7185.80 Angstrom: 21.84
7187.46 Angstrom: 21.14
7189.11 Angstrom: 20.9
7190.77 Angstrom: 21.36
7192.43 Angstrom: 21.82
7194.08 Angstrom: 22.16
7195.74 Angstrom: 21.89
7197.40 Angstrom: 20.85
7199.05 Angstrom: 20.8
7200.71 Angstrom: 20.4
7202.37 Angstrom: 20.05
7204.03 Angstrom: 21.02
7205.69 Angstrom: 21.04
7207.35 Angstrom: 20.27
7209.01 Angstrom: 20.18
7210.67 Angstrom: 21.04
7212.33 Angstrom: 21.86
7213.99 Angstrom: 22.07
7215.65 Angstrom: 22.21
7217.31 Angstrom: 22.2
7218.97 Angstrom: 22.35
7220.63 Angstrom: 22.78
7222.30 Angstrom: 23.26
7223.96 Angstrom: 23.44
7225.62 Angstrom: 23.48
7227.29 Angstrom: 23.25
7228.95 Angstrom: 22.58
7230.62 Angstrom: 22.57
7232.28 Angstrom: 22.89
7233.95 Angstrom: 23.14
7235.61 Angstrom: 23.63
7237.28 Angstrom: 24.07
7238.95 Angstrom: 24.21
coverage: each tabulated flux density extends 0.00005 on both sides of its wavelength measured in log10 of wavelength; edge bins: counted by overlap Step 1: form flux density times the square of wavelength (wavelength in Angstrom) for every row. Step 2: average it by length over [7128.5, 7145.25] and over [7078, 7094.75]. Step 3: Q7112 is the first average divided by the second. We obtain 0.9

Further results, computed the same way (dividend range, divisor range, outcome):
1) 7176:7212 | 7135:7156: 1.12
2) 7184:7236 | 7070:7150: 1.07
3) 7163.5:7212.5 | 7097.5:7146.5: 1.05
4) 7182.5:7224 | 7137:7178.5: 1.09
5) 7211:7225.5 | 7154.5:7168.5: 1.13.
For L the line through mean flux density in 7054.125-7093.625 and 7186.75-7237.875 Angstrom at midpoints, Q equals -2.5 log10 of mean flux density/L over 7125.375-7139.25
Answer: 0.22 mag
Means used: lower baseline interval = 22.7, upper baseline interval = 22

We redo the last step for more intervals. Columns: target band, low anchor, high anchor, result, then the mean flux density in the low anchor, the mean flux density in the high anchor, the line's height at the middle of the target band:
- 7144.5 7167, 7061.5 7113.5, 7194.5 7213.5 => 0.09 mag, 22.2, 20.9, 21.4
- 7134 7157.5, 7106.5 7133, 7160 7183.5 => 0.09 mag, 21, 20.9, 20.9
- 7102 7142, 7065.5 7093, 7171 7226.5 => 0.10 mag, 22.9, 21.6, 22.4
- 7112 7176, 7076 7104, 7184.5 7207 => 0.07 mag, 21.8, 21.2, 21.5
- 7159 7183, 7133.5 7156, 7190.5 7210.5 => -0.04 mag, 19.2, 21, 20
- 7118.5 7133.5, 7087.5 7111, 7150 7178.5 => 0.04 mag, 20.9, 20.5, 20.7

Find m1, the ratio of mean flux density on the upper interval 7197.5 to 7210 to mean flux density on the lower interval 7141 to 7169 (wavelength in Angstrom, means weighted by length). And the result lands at 1.0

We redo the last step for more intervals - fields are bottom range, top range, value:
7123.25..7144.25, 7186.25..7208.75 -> 1.12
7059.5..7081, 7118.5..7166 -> 0.84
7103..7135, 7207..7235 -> 1.07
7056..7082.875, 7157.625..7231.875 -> 0.92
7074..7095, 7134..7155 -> 0.85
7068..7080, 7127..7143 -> 0.78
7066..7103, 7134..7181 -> 0.90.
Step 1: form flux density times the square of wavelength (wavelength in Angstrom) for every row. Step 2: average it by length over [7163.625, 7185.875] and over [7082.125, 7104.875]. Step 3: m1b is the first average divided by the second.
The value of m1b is 1.03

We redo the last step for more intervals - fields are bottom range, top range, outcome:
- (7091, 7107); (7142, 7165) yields 0.95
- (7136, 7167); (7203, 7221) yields 1.12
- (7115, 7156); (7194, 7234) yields 1.13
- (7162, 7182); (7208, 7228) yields 1.08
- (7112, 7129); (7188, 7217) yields 1.02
